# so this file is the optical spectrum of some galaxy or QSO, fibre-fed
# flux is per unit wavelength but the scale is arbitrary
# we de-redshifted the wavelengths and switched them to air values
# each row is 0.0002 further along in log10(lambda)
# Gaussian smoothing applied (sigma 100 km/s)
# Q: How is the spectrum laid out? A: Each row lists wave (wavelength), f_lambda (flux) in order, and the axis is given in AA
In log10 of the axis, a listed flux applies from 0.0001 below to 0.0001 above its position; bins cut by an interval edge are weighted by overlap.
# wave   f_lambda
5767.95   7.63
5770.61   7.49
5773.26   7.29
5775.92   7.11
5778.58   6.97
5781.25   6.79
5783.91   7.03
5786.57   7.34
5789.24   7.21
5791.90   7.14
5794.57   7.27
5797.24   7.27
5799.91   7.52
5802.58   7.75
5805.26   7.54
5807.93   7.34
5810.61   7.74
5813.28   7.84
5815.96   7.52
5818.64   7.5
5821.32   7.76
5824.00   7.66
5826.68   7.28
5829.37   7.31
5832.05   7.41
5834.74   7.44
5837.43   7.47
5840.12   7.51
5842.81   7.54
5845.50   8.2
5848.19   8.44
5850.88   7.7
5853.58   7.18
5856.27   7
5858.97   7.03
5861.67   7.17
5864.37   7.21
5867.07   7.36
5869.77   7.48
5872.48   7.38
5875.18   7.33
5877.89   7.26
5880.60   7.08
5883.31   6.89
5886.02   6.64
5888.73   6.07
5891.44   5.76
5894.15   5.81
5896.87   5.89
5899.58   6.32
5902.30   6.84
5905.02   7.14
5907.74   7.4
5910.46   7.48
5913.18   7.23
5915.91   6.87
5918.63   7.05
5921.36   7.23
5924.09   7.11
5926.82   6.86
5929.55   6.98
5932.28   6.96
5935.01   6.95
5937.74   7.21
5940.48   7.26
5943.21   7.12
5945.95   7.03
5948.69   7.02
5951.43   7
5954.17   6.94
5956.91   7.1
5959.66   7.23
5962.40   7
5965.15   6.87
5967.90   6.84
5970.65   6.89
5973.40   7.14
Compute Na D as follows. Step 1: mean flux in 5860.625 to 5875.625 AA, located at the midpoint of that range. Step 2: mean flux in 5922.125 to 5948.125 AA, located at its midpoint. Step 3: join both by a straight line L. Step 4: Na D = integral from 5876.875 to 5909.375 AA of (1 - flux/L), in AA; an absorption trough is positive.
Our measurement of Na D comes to 2.8 AA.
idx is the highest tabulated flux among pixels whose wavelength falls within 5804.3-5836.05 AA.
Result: 7.84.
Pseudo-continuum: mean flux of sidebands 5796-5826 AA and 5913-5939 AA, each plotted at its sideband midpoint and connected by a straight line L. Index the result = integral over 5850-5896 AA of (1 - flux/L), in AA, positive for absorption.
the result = 2.2 AA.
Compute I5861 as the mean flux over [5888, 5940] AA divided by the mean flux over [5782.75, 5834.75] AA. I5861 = 0.92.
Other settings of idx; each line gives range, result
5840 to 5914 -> 8.44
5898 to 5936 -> 7.48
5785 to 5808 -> 7.75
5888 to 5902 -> 6.32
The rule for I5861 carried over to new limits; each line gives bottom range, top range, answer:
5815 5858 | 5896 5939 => 0.92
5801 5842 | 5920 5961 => 0.94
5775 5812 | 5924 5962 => 0.97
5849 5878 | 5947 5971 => 0.96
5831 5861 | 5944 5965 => 0.93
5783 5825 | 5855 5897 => 0.92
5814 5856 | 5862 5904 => 0.89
